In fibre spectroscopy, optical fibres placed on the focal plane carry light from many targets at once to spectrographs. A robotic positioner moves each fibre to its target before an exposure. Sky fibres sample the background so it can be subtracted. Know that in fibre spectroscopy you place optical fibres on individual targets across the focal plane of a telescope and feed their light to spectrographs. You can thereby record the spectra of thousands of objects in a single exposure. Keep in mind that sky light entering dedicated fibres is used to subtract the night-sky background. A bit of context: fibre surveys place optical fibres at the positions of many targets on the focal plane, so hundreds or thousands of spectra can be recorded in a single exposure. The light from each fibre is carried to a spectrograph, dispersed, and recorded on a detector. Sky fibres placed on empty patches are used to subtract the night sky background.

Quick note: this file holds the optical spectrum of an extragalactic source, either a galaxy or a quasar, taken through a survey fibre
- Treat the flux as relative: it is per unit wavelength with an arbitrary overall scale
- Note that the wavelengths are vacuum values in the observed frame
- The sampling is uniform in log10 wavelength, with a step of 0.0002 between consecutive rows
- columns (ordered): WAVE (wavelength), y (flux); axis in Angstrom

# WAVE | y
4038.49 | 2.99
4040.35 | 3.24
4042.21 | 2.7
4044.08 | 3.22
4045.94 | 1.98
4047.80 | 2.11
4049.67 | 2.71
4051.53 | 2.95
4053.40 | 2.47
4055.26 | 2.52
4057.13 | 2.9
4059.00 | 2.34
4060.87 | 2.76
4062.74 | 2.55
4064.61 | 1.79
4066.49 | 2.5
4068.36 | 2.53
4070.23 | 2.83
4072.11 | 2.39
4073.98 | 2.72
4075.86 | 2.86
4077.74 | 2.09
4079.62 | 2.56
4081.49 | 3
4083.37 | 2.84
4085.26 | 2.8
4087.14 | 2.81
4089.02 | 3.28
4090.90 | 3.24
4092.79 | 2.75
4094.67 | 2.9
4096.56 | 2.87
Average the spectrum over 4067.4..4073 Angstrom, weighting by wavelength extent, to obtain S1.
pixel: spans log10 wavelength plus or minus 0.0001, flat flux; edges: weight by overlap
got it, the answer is 2.59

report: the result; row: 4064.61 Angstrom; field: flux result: 1.79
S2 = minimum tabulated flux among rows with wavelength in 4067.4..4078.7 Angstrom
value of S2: 2.09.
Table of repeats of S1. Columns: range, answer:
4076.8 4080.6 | 2.34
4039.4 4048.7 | 2.65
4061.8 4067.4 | 2.28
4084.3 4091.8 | 3.03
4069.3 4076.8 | 2.7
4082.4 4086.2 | 2.82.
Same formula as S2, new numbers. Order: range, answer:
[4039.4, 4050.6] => 1.98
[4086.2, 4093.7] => 2.75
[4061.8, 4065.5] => 1.79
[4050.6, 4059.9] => 2.34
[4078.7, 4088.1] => 2.56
